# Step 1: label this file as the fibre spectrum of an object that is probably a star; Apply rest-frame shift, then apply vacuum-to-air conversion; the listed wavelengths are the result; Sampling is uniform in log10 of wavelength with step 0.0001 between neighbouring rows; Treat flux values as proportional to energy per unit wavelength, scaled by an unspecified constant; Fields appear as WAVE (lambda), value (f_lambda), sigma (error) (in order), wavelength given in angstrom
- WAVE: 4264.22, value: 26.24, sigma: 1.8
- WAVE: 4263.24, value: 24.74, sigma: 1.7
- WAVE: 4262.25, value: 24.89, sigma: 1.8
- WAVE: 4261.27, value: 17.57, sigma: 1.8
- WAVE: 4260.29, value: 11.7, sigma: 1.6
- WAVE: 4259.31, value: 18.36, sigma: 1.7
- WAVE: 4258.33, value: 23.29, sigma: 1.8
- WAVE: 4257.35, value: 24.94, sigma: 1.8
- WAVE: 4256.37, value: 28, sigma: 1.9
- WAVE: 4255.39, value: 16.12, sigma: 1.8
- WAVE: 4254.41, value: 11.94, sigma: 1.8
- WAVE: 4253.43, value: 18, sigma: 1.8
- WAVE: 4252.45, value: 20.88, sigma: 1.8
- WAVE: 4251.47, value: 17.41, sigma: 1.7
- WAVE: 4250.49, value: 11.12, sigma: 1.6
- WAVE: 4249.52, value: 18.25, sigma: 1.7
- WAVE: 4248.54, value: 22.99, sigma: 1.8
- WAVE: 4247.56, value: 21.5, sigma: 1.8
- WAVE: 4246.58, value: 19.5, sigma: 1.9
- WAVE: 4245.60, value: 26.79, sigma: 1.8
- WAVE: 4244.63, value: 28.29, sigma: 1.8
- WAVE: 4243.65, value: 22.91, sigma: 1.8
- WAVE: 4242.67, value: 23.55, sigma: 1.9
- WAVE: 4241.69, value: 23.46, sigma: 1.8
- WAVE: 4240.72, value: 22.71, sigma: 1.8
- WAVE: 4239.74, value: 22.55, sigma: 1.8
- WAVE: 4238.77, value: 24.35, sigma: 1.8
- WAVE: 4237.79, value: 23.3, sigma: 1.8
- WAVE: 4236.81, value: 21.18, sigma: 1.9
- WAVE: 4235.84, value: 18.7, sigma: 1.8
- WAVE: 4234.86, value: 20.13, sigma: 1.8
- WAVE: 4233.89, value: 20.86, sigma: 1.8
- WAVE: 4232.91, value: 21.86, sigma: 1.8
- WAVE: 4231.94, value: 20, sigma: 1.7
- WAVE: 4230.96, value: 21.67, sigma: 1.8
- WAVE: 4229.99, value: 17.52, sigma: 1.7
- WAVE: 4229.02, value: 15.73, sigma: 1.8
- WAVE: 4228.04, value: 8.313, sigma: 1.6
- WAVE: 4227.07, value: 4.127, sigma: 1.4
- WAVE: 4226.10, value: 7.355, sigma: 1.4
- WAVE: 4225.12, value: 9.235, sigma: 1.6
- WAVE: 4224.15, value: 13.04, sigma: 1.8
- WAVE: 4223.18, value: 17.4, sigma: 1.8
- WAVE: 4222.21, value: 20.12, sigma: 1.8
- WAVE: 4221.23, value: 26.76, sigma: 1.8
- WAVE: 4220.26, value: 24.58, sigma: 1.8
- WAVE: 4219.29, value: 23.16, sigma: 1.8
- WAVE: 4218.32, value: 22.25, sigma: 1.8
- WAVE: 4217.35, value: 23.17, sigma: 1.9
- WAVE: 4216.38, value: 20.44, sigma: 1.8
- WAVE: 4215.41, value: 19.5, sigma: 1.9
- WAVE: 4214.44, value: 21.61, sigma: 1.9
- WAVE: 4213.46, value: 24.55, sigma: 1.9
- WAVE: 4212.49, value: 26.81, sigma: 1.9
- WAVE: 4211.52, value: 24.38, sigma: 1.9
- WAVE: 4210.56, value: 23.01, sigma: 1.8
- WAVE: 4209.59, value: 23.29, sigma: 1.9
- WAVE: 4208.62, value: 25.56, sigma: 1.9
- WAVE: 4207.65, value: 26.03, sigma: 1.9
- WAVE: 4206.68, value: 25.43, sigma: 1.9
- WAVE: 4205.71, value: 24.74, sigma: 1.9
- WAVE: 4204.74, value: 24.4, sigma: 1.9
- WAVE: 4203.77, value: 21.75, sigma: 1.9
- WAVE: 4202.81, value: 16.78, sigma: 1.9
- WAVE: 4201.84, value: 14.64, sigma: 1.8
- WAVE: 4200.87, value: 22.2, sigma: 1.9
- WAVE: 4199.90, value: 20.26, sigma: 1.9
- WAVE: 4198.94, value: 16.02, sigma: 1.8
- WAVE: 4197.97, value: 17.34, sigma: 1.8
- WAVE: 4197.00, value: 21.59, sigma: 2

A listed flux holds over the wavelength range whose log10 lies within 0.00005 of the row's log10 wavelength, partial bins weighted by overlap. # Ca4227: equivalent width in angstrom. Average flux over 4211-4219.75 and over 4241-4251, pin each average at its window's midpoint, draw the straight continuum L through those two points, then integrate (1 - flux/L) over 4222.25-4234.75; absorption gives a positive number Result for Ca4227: 4.1 angstrom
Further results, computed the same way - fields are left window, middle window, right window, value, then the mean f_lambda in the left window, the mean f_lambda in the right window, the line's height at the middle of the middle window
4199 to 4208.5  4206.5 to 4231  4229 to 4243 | 2.10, 21.7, 21.3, 21.5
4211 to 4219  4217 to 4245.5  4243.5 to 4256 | 2.12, 22.9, 19.7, 21.4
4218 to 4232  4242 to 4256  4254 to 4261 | -1.19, 16.6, 19.2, 18.5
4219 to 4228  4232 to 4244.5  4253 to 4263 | -3.51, 15.7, 19.6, 17.3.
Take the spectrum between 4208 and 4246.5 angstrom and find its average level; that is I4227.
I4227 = 20.6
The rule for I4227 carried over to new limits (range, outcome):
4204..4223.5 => 23.4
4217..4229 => 16.5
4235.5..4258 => 21.3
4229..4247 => 22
